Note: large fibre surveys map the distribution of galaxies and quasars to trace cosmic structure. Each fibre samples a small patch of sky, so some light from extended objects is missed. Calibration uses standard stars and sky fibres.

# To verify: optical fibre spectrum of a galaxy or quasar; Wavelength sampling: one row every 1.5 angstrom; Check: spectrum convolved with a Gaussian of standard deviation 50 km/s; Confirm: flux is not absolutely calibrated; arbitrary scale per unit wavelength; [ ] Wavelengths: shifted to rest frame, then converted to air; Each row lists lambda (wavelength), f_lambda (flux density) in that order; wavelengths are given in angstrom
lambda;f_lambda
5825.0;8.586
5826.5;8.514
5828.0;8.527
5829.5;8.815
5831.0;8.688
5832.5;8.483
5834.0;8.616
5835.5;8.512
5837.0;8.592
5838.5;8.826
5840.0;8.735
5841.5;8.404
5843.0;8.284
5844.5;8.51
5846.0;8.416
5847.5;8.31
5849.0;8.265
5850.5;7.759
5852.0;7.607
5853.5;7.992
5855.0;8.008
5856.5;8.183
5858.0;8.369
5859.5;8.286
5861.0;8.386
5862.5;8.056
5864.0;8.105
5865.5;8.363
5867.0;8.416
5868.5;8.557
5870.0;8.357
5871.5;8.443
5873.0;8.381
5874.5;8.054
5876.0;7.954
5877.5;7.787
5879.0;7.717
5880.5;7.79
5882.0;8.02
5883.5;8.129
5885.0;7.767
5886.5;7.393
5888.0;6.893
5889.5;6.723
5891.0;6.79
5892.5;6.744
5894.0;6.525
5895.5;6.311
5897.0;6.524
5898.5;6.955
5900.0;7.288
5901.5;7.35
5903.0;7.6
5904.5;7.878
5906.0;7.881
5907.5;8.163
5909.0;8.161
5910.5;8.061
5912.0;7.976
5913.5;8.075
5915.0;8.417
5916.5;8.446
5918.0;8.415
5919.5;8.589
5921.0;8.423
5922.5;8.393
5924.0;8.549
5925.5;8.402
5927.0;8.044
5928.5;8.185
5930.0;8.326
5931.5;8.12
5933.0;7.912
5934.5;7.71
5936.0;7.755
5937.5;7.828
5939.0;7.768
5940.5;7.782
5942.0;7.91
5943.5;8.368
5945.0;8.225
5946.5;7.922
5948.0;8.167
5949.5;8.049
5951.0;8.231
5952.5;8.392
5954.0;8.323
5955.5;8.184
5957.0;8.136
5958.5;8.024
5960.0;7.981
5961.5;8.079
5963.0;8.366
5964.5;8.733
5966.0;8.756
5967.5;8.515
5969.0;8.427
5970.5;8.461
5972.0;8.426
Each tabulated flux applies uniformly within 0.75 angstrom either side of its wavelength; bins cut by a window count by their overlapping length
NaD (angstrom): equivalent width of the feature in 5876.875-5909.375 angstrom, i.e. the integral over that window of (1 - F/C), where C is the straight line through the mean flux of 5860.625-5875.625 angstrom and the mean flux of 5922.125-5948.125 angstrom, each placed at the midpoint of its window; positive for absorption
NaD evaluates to 3.3 angstrom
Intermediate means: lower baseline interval 8.3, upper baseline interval 8.07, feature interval 7.37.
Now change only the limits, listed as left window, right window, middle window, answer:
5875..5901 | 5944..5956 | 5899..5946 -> -1.7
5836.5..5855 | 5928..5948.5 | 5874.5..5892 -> 1.3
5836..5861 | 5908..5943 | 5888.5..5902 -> 2.3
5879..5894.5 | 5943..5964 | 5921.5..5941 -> -0.4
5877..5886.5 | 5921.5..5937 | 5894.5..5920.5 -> 0.8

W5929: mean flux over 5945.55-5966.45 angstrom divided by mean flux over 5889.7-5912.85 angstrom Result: 1.12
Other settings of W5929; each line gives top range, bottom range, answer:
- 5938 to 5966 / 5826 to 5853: 0.97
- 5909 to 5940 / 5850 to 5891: 1.03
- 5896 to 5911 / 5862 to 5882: 0.93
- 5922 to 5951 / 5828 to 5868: 0.97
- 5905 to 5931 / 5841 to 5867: 1.01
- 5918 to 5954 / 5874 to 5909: 1.10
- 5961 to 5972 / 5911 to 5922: 1.02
